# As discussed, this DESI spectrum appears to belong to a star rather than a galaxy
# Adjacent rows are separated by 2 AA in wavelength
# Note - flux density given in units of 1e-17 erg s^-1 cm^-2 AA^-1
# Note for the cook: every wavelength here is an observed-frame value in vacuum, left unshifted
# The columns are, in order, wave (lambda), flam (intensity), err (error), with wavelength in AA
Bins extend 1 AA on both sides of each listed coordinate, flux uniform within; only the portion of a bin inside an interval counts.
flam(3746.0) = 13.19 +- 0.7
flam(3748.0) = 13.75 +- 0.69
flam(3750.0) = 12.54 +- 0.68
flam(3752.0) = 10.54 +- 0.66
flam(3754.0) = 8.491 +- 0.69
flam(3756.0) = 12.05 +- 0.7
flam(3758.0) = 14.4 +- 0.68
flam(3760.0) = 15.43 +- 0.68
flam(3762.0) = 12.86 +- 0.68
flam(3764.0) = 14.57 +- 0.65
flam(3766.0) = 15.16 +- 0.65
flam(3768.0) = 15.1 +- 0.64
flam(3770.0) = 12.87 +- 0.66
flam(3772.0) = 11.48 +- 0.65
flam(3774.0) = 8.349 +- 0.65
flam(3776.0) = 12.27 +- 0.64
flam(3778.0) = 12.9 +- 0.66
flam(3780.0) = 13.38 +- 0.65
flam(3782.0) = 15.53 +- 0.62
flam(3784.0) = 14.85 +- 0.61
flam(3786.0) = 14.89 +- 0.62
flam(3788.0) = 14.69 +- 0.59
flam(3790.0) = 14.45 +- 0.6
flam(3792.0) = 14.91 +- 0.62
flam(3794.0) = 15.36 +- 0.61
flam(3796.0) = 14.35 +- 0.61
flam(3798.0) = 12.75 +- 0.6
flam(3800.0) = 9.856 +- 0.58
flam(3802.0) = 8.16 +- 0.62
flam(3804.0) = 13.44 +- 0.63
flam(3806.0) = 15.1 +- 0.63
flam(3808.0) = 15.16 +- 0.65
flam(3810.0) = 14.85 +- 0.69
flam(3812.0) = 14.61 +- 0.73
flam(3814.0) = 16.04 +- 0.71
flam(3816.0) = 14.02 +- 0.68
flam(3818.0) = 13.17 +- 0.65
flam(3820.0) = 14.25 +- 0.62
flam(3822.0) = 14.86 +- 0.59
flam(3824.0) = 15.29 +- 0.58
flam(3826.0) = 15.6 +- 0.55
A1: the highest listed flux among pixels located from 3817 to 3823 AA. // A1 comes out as 14.86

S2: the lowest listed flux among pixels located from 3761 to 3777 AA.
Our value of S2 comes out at 8.349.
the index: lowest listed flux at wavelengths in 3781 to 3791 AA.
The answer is 14.45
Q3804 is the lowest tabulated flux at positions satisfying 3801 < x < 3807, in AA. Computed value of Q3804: 8.16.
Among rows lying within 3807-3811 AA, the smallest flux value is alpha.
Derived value 14.85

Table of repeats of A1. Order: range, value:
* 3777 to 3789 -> 15.53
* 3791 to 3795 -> 15.36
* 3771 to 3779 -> 12.9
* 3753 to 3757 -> 12.05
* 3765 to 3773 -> 15.16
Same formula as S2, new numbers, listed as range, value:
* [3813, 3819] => 13.17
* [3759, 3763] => 12.86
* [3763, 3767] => 14.57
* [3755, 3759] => 12.05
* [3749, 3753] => 10.54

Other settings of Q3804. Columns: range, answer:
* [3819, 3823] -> 14.25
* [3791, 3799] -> 12.75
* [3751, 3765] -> 8.491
